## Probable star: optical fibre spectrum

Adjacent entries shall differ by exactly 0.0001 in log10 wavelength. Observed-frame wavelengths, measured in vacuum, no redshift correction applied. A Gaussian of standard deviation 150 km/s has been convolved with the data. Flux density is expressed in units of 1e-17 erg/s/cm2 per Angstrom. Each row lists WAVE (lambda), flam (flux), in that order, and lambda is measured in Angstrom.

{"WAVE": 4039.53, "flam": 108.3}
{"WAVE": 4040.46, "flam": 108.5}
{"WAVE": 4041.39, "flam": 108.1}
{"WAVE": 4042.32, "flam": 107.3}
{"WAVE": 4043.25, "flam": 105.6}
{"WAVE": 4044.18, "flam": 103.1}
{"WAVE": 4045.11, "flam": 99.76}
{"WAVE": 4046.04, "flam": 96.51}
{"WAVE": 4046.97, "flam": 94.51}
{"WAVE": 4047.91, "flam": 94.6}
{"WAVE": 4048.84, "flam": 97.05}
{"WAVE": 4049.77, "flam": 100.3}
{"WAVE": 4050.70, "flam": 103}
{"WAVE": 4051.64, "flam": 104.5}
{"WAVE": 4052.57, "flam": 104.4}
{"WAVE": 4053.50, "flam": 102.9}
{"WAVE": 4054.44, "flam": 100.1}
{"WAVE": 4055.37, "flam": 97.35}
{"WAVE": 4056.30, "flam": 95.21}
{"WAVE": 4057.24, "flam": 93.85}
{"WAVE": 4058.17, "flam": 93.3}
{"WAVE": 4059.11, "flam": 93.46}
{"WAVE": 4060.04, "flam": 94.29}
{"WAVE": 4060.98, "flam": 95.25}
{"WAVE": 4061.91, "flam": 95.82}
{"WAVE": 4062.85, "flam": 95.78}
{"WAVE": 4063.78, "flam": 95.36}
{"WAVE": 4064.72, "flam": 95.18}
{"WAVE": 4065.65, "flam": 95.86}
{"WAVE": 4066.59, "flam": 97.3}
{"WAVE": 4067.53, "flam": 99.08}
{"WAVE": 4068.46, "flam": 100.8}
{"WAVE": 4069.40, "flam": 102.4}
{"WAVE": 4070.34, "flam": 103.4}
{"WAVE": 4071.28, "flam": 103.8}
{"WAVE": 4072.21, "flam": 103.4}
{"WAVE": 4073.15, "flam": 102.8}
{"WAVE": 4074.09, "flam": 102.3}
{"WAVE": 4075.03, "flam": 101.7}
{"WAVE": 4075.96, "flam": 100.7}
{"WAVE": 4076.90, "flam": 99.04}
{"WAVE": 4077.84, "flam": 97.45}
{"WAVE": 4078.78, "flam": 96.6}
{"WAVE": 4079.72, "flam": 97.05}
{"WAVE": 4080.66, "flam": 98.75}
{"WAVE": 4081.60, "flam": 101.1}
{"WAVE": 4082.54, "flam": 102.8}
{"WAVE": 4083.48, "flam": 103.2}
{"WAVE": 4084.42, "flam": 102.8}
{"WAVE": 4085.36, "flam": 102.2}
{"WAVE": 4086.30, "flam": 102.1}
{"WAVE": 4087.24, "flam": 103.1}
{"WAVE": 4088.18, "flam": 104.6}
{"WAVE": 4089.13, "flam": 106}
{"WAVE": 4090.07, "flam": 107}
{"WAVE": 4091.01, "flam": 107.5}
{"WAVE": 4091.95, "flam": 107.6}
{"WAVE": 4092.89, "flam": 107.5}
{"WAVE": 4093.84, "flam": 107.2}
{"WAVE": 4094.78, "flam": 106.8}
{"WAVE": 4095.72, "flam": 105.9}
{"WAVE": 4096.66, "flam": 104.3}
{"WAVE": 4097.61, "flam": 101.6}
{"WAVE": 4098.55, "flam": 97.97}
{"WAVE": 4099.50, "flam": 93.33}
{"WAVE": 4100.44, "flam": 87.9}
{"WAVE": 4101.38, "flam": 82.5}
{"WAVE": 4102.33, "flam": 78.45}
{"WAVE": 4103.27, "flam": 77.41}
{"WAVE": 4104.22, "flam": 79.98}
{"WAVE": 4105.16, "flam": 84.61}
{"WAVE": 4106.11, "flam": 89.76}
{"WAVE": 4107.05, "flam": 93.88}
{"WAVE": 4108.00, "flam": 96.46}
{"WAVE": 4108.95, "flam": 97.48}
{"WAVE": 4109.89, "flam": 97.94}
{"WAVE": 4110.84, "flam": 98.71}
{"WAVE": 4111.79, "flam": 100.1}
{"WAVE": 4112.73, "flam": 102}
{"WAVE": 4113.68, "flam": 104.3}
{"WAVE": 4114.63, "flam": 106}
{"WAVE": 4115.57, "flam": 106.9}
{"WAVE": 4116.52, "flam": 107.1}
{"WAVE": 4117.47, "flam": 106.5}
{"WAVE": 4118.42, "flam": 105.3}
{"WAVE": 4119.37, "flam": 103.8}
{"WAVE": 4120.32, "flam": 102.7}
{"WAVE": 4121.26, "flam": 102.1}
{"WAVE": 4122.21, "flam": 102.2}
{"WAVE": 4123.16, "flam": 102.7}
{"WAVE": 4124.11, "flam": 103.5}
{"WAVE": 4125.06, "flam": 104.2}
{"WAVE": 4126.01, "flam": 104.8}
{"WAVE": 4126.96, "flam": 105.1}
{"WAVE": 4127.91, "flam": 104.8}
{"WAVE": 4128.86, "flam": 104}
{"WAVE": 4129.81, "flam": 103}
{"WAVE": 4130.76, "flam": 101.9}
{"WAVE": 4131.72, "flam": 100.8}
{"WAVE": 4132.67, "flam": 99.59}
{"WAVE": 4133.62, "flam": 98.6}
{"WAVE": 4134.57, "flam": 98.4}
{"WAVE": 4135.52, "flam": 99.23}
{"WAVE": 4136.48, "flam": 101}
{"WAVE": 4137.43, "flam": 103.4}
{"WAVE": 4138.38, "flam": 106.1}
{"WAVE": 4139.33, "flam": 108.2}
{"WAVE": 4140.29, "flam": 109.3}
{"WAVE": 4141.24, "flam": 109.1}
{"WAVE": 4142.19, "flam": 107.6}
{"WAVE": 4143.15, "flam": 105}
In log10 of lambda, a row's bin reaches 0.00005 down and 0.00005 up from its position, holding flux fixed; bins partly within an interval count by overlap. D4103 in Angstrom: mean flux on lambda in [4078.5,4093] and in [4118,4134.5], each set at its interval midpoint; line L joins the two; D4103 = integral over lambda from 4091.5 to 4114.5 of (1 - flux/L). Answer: 1.5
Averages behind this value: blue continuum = 103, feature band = 96.1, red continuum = 103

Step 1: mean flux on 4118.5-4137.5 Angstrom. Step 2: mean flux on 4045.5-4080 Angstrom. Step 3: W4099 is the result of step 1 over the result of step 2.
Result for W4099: 1.04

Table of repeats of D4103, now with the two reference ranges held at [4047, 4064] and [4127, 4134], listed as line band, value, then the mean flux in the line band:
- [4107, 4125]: -0.21 Angstrom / 102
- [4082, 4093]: -0.57 Angstrom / 105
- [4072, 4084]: -0.19 Angstrom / 100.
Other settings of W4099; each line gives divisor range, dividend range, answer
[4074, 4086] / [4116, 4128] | 1.04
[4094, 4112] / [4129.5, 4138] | 1.08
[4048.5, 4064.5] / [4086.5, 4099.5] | 1.07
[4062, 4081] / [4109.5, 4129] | 1.04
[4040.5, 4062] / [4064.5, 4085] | 1.01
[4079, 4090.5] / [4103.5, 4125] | 0.97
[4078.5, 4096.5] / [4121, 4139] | 0.99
